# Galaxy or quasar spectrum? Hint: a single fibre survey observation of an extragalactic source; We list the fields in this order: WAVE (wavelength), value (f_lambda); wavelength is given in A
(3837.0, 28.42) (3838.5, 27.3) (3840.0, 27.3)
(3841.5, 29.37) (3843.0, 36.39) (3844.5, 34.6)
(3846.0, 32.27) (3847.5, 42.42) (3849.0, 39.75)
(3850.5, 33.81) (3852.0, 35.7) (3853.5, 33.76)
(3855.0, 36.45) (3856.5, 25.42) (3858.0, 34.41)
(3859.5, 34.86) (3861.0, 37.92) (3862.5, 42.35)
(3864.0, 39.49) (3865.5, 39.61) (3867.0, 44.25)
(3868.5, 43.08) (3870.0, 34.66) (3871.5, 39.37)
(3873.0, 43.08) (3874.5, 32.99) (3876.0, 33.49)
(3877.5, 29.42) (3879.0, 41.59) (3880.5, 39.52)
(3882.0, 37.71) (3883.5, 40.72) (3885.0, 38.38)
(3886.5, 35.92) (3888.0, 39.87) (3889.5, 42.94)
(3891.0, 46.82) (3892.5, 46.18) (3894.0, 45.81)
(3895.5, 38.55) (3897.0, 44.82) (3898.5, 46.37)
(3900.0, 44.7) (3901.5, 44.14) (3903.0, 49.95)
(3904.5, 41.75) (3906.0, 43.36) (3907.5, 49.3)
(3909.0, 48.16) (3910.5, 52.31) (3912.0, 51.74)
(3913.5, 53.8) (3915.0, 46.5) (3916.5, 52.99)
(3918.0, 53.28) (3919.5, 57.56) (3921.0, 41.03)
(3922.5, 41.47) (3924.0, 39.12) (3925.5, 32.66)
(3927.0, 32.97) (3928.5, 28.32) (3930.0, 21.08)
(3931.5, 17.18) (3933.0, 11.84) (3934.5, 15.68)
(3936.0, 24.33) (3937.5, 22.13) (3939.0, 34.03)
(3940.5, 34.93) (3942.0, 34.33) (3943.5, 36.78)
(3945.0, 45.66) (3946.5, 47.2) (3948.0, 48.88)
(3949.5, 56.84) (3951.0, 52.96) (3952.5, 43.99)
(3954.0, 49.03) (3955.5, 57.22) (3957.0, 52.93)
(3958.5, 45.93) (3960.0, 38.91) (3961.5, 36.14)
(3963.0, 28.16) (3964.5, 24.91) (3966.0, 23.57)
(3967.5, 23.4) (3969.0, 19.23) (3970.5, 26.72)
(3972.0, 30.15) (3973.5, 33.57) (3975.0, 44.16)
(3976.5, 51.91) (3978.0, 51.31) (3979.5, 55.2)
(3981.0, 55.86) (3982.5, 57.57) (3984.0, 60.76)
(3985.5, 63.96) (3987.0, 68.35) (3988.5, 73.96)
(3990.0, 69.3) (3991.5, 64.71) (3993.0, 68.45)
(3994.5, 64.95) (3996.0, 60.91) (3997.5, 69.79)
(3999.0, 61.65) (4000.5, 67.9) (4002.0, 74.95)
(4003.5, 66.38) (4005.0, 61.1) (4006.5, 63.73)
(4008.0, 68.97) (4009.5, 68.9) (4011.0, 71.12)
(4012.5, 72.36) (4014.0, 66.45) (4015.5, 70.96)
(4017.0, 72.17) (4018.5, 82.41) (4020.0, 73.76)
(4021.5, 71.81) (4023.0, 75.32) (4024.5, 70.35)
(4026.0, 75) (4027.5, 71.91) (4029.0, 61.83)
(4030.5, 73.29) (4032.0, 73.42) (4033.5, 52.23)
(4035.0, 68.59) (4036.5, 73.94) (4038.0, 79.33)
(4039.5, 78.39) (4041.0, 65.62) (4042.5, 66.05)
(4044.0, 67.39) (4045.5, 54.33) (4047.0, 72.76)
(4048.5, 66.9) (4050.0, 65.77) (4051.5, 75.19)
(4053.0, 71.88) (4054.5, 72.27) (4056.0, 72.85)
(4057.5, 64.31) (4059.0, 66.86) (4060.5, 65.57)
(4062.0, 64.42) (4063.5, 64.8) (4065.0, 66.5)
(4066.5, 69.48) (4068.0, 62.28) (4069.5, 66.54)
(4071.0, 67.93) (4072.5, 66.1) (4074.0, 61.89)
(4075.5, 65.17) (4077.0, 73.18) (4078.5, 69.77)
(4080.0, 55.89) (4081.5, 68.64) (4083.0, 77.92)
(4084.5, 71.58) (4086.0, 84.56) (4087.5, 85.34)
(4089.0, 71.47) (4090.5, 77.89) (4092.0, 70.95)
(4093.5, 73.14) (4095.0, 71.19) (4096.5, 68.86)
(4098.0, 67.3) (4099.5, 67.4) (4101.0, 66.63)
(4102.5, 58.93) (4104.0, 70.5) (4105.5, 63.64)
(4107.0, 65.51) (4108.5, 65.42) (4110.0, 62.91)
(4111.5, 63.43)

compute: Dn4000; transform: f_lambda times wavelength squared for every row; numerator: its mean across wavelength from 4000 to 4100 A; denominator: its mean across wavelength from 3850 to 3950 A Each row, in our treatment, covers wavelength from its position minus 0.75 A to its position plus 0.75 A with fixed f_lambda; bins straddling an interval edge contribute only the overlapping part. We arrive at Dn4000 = 1.91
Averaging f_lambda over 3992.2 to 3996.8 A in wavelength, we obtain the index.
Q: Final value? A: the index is 64.8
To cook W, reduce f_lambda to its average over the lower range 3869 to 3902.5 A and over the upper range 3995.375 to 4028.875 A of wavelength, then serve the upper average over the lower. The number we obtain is 1.73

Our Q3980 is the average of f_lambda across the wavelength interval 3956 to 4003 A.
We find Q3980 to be 50.7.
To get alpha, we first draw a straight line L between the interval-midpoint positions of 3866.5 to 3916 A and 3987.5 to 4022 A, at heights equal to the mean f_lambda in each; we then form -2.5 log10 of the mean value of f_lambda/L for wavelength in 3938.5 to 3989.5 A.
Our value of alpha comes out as 0.32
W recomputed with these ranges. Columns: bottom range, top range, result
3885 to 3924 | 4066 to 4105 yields 1.51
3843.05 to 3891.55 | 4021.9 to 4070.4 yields 1.82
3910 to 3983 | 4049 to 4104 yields 1.75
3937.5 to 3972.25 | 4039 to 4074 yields 1.75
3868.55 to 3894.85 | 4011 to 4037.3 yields 1.80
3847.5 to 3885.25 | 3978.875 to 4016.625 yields 1.77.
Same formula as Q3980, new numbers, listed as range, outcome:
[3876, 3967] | 40.3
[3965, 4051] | 62.5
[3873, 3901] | 40.4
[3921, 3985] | 38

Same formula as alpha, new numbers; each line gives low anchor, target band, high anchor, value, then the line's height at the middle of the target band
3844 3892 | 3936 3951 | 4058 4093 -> 0.23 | 49.3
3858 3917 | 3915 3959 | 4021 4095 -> 0.27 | 50.3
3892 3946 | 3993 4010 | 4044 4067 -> -0.17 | 56.5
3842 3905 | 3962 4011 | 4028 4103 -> 0.06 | 56.7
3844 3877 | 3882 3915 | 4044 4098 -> -0.05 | 42.8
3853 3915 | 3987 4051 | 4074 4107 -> -0.15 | 60.2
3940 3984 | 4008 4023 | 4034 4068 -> -0.24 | 57.9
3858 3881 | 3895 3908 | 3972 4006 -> -0.01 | 44.2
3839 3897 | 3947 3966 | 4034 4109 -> 0.17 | 51.3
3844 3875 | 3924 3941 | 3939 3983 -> 0.50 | 40.2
